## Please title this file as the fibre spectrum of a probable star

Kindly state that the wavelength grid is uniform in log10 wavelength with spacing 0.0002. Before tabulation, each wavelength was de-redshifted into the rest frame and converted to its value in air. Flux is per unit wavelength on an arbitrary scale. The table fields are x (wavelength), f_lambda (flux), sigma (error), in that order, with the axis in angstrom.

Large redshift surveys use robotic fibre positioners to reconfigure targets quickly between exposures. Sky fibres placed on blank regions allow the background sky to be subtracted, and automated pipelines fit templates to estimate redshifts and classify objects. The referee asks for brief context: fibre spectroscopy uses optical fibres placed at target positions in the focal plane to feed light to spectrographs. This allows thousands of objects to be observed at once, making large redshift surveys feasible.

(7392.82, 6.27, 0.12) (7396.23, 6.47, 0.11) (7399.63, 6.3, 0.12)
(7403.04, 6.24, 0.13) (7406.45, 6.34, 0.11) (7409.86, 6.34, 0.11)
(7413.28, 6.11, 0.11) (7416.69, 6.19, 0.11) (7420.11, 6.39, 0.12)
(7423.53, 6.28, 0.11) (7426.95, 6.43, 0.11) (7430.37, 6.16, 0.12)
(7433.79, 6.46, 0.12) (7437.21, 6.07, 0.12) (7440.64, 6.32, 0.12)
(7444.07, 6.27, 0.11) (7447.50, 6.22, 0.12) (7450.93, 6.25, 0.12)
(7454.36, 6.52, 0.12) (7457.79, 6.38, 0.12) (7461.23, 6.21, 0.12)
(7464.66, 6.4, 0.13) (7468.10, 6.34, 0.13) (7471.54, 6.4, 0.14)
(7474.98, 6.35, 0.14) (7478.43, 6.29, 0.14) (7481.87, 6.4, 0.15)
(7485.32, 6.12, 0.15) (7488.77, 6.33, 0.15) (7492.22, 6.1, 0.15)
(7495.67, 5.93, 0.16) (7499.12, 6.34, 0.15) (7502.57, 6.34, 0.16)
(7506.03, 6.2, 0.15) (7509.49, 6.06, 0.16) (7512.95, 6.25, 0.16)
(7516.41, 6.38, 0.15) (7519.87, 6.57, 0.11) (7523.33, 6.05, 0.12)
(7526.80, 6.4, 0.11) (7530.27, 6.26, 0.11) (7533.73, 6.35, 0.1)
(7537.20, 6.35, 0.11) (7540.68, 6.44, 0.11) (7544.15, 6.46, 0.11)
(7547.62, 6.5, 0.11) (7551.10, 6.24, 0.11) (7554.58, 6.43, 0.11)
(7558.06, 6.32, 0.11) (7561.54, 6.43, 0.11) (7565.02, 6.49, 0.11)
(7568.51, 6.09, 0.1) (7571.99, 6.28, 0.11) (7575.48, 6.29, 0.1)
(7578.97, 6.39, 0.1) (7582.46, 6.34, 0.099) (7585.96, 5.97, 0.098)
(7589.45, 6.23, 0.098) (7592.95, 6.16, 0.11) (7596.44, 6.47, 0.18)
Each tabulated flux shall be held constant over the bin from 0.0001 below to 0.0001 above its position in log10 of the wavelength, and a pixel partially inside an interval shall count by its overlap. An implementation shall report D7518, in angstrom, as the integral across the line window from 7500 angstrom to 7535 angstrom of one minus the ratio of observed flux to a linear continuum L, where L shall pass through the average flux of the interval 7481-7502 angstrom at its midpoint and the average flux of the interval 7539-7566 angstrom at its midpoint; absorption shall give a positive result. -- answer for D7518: 0.0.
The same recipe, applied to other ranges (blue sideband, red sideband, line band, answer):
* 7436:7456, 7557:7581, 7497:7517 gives 0.2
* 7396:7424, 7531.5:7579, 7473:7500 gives 0.4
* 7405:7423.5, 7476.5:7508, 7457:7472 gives -0.2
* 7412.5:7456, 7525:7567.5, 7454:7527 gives 0.6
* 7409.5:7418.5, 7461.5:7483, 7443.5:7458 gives -0.1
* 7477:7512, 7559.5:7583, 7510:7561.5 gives -0.6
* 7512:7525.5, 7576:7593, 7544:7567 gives -0.5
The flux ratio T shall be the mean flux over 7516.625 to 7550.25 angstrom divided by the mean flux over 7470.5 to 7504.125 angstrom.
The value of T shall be 1.0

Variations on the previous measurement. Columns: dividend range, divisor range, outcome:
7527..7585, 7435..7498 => 1.01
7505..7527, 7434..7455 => 1.00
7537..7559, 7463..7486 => 1.01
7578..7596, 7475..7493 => 0.99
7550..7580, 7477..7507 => 1.02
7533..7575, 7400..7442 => 1.01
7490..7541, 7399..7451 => 1.00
